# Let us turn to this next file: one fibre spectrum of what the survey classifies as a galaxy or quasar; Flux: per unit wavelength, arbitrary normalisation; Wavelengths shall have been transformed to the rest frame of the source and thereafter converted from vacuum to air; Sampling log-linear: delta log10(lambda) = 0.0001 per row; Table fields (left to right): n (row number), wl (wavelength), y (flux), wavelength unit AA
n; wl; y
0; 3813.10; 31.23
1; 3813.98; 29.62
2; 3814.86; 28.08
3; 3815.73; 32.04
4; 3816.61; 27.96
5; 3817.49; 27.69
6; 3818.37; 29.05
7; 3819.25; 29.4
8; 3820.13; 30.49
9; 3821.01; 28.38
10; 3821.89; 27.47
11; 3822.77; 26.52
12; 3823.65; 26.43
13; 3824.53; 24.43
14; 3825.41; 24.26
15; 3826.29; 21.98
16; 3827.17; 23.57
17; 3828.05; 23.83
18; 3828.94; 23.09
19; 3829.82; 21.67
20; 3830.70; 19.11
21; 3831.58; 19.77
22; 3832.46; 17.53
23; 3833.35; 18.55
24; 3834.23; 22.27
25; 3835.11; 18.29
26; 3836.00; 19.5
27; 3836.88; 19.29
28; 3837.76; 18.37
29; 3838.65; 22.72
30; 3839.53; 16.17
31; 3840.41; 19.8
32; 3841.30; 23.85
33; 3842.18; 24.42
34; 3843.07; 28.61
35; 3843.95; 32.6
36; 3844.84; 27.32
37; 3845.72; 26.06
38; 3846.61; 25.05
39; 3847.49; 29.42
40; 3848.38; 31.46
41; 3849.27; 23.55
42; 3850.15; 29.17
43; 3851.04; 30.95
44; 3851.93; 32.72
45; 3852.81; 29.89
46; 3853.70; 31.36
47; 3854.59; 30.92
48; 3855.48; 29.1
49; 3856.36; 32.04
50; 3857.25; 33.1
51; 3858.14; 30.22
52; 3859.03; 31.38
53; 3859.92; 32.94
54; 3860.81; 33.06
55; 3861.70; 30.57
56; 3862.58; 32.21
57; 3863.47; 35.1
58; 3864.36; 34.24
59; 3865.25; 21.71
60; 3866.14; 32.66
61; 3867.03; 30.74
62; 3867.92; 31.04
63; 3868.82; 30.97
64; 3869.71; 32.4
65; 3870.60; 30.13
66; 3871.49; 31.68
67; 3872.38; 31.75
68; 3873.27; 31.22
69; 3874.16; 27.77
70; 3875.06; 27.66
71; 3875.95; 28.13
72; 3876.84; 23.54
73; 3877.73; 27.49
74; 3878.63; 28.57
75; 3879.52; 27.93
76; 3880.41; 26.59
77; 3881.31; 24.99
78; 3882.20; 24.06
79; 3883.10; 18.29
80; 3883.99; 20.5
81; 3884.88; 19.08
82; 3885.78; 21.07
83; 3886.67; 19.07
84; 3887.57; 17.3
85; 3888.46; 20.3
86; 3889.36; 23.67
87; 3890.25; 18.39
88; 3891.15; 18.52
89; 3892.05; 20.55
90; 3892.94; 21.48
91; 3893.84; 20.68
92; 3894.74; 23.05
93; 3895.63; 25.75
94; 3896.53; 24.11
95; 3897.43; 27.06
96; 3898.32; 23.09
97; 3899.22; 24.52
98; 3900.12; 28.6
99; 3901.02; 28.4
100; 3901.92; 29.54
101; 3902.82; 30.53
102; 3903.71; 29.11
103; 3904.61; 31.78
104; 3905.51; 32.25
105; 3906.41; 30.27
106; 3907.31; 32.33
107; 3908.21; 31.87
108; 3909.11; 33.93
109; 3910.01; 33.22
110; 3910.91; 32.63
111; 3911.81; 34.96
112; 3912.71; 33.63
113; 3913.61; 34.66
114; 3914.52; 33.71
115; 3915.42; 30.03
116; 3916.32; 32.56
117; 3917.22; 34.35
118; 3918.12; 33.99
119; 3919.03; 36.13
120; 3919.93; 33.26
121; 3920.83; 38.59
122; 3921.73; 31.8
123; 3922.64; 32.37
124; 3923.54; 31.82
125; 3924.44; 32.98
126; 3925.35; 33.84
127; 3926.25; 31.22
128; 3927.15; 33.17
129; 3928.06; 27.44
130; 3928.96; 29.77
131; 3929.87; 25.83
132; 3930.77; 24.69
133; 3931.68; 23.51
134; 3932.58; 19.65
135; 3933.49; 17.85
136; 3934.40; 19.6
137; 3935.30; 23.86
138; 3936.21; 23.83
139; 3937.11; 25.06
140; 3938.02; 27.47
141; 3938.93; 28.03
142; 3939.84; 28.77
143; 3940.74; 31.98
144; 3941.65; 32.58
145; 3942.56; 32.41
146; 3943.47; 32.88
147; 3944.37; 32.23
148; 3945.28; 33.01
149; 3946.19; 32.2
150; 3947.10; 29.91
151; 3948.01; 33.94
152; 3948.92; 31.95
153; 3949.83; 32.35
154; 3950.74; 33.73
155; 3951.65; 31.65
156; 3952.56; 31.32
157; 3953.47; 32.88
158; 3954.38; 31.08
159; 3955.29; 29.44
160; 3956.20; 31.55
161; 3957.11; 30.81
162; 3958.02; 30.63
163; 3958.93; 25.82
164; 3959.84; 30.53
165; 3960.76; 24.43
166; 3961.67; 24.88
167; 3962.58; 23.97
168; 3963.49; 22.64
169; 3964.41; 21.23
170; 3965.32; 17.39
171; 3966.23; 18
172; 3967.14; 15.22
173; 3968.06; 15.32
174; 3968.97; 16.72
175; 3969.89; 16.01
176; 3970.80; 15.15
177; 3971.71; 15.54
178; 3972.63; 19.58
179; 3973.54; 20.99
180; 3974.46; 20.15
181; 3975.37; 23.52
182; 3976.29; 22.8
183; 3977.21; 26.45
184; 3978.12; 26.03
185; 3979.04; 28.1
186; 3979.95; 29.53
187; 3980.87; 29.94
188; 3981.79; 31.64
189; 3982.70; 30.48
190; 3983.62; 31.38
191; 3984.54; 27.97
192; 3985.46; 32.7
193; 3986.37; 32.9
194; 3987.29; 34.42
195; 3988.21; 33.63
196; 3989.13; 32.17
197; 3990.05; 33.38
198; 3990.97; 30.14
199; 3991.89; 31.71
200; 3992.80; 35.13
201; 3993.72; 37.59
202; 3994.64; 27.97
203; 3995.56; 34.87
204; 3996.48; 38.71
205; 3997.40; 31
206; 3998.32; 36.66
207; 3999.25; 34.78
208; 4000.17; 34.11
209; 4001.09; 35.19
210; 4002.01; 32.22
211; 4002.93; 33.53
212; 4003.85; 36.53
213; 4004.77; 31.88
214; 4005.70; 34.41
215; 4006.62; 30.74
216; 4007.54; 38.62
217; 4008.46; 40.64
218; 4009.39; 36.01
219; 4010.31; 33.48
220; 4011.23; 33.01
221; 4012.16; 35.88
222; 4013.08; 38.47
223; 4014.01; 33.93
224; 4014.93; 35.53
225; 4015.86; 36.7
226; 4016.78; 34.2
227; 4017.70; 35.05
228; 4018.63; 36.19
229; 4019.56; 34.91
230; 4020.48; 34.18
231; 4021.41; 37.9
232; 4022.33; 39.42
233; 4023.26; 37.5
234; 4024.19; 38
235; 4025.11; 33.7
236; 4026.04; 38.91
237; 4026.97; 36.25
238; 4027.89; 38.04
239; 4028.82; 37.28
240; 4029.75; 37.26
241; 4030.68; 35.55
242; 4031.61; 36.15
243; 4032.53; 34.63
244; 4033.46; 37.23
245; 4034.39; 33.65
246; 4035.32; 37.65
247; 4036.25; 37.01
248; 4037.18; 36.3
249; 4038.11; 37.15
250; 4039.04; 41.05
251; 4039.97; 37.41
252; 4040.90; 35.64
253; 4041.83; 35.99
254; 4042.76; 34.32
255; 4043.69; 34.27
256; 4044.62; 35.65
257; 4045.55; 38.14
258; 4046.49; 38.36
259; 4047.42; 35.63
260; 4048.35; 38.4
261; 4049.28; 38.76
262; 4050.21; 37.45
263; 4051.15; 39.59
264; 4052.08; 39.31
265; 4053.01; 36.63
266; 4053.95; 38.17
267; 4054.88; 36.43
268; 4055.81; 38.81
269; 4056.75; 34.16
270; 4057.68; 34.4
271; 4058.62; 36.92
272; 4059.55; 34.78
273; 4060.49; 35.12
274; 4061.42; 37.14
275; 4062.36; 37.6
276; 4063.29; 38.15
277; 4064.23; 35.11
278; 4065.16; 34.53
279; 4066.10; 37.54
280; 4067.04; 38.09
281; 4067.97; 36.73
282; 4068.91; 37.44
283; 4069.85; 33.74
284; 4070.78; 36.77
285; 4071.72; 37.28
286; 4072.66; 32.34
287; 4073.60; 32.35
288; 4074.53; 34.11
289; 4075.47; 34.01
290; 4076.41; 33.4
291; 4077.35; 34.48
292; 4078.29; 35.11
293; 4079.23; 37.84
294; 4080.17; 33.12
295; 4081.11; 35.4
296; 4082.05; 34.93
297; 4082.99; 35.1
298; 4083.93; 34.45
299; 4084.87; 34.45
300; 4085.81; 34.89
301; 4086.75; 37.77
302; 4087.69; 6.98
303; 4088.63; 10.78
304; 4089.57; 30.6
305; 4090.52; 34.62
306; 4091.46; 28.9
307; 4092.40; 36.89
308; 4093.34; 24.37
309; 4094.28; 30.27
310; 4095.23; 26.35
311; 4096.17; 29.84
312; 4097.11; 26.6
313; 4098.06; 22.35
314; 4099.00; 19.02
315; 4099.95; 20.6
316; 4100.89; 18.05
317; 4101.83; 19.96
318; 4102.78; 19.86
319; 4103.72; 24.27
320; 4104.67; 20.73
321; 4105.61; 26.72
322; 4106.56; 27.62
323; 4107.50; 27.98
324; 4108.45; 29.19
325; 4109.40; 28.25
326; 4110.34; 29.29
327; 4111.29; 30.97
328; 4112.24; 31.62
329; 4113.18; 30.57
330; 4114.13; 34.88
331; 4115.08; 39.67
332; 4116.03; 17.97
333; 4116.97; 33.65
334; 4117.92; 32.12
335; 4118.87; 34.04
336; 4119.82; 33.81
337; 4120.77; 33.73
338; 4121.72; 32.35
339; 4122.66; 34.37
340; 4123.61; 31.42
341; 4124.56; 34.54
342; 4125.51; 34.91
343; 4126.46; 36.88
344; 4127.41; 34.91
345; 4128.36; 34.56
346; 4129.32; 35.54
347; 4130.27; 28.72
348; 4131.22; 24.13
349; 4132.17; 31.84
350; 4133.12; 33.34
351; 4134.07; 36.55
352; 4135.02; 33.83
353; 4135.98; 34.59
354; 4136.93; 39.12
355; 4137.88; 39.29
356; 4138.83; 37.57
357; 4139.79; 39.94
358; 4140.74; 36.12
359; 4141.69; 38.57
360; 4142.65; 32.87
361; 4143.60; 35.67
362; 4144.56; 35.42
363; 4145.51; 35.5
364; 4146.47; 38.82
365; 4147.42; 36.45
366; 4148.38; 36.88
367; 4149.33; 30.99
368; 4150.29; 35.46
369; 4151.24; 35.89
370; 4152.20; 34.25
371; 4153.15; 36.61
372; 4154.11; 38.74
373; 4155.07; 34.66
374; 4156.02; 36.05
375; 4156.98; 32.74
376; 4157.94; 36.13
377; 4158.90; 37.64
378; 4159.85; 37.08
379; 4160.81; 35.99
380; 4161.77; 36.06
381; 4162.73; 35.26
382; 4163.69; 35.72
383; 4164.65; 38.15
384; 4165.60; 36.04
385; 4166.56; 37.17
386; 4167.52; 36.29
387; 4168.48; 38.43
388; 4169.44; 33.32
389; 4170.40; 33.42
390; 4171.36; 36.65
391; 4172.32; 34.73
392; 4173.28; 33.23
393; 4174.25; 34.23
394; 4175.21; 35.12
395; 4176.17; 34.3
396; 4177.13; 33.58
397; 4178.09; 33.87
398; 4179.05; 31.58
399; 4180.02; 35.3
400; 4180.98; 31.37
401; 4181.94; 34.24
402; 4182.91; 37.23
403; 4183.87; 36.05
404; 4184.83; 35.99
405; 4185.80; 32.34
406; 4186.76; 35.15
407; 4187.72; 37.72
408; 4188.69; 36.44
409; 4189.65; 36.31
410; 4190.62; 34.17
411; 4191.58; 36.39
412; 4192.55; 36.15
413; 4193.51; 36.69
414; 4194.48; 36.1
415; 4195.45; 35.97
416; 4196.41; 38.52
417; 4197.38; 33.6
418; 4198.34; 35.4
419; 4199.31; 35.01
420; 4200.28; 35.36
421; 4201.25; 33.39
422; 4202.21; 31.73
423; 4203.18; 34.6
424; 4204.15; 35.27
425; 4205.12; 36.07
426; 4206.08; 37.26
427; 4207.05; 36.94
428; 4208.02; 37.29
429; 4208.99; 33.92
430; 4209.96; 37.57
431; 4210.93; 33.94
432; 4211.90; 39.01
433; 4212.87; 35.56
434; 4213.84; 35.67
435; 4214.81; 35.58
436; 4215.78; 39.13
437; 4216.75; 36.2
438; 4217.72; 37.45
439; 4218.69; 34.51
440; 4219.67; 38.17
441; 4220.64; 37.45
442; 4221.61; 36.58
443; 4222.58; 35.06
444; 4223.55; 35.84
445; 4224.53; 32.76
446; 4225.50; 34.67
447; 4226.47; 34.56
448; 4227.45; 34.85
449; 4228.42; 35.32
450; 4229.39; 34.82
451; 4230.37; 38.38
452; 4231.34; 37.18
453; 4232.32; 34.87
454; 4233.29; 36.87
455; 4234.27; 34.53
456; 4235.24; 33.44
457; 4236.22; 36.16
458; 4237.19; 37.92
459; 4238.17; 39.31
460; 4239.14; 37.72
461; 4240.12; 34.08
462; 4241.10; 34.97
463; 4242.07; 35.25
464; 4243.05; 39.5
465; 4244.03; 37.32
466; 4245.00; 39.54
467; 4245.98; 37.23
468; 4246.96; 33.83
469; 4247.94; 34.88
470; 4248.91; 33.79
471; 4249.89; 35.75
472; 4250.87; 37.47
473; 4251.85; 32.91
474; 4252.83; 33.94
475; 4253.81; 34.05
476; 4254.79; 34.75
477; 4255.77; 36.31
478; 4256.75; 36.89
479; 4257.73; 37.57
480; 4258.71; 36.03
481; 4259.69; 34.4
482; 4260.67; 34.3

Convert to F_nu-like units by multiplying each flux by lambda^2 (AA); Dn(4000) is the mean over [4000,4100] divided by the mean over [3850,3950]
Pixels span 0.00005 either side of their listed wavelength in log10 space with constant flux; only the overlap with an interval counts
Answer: 1.30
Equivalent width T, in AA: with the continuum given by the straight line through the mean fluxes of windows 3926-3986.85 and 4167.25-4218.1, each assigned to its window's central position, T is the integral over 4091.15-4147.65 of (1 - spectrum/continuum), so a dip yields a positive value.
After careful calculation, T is 2.8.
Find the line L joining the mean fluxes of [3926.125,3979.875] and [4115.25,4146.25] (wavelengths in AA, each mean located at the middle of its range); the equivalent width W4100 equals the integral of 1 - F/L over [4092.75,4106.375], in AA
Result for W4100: 3.7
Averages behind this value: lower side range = 26.1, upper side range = 34.1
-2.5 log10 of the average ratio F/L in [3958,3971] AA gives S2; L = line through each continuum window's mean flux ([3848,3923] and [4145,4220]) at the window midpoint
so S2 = 0.41 mag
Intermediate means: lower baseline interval 28.8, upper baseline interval 35.6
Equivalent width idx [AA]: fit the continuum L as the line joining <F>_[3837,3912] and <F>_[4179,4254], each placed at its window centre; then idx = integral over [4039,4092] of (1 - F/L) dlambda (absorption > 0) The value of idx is -4.73 AA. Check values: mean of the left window 27.4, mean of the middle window 34.9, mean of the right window 35.7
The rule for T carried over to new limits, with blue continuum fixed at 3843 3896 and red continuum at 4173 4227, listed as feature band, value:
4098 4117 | 3.96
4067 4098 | 0.60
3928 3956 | 0.34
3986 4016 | -3.77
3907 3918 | -1.86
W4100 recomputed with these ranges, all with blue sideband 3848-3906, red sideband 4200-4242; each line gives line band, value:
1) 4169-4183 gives 0.3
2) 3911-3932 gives -2.6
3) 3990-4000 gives -1.2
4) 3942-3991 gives 3.8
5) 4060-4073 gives -1.7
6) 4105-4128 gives 1.1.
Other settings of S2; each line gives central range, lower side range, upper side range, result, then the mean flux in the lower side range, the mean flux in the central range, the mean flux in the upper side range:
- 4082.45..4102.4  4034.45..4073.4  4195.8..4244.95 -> 0.34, 36.7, 26.8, 36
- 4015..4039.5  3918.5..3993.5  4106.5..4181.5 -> -0.20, 27.9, 36.6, 34.3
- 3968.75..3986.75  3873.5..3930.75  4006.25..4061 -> 0.30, 28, 25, 36.5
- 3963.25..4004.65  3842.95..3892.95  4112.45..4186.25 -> 0.10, 27.6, 27.9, 34.8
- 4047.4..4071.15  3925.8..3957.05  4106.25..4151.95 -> -0.16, 29.1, 36.9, 33.6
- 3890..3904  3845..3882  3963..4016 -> 0.20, 29.7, 24.6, 29.5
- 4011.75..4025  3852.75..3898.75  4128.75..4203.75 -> -0.17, 26.9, 36.2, 35.3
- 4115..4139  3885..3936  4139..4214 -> 0.02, 27.9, 33.5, 35.6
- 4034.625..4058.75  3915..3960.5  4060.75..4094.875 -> -0.14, 30.1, 37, 33.2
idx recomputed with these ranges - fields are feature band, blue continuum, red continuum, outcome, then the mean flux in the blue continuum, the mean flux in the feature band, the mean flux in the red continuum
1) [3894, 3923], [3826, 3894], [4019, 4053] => -1.98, 25.8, 30.9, 36.9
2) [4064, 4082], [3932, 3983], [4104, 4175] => -2.37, 26.1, 35.2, 34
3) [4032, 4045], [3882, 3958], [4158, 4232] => -1.94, 28.5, 36.3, 35.6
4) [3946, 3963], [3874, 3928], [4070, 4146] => -0.75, 28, 30.1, 31.3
